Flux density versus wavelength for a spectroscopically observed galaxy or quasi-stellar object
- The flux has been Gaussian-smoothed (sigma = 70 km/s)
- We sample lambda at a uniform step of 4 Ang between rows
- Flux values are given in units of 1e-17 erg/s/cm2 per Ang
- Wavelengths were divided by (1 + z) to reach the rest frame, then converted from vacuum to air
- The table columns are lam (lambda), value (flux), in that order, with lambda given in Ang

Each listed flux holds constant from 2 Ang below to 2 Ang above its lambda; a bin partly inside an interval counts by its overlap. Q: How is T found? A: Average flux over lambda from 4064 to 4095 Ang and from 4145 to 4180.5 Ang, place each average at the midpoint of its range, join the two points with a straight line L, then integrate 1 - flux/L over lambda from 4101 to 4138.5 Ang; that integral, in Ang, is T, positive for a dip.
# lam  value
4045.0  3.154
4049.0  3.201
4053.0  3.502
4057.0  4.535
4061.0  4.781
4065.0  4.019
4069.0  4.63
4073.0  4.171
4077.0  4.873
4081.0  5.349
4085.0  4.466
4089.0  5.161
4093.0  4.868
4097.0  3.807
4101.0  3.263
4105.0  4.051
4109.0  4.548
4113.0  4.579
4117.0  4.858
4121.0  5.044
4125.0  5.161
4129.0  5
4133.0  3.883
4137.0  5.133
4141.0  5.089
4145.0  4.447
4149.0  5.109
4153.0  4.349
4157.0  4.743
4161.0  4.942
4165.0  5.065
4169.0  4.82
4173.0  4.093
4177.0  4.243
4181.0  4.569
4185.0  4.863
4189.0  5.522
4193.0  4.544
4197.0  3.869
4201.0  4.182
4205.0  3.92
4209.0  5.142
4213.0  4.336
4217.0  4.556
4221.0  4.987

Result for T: 0.57 Ang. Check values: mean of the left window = 4.71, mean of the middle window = 4.61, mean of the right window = 4.65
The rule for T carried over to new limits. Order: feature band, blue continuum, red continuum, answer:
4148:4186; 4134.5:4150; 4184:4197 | 1.51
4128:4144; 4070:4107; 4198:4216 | -1.16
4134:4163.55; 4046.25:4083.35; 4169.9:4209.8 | -2.49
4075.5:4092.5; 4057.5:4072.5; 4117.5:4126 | -1.11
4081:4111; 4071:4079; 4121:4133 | 1.80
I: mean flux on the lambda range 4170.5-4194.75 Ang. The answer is 4.64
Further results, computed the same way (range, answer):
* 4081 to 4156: 4.62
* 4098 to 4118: 4.21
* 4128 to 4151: 4.77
